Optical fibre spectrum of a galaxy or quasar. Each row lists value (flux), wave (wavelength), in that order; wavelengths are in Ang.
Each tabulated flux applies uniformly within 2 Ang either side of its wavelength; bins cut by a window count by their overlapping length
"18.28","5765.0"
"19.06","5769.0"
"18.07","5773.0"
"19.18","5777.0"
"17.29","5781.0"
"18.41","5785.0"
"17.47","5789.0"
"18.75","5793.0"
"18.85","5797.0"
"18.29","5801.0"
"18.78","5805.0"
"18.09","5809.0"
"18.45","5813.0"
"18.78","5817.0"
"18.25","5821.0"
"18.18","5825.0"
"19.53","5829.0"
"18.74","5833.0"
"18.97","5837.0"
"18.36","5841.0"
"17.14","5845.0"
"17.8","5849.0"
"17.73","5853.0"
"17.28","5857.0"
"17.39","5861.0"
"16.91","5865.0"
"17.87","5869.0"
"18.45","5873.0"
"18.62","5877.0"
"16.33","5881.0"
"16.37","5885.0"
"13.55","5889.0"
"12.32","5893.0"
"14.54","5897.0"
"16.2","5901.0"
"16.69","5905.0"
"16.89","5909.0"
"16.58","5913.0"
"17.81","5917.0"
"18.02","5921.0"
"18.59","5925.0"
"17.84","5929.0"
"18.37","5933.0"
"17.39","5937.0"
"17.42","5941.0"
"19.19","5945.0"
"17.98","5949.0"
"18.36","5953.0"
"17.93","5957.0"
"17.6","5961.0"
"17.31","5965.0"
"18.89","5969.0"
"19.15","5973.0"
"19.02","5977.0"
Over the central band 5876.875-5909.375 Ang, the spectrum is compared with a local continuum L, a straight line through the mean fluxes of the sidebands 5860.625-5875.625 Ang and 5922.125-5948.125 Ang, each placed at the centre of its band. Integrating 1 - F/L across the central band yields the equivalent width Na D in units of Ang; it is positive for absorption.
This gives 4.3 Ang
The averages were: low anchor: 17.7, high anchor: 18.1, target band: 15.5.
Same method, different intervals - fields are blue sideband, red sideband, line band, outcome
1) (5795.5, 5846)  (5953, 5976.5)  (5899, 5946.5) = 2.0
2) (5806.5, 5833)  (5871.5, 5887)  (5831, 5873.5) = 0.2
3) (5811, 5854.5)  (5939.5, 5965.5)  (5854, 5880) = 0.8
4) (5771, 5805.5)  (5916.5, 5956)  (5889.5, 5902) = 2.8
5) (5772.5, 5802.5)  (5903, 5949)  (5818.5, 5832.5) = -0.4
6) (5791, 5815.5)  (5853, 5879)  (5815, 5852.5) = -0.5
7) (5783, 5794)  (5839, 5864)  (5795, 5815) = -0.5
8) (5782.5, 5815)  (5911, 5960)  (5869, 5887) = 0.6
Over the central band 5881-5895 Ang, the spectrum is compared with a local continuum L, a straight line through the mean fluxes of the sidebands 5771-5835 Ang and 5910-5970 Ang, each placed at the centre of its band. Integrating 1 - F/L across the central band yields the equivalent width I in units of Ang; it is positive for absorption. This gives 2.9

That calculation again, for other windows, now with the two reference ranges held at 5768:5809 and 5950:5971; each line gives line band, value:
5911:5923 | 0.4 Ang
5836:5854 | 0.3 Ang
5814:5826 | -0.1 Ang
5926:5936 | 0.0 Ang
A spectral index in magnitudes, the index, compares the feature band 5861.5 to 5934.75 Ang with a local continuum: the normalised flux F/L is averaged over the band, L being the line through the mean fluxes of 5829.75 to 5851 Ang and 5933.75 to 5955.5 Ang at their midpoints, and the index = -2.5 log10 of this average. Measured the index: 0.09 mag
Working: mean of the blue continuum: 18.3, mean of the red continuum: 18.1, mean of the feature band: 16.8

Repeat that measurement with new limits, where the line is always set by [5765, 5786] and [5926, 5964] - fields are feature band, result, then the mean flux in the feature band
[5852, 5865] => 0.051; 17.4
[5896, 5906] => 0.145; 15.8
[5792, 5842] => -0.019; 18.6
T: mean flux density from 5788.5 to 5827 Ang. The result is 18.4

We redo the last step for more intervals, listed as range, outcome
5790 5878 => 18.2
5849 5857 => 17.6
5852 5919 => 16.5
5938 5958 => 18.1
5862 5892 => 16.7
